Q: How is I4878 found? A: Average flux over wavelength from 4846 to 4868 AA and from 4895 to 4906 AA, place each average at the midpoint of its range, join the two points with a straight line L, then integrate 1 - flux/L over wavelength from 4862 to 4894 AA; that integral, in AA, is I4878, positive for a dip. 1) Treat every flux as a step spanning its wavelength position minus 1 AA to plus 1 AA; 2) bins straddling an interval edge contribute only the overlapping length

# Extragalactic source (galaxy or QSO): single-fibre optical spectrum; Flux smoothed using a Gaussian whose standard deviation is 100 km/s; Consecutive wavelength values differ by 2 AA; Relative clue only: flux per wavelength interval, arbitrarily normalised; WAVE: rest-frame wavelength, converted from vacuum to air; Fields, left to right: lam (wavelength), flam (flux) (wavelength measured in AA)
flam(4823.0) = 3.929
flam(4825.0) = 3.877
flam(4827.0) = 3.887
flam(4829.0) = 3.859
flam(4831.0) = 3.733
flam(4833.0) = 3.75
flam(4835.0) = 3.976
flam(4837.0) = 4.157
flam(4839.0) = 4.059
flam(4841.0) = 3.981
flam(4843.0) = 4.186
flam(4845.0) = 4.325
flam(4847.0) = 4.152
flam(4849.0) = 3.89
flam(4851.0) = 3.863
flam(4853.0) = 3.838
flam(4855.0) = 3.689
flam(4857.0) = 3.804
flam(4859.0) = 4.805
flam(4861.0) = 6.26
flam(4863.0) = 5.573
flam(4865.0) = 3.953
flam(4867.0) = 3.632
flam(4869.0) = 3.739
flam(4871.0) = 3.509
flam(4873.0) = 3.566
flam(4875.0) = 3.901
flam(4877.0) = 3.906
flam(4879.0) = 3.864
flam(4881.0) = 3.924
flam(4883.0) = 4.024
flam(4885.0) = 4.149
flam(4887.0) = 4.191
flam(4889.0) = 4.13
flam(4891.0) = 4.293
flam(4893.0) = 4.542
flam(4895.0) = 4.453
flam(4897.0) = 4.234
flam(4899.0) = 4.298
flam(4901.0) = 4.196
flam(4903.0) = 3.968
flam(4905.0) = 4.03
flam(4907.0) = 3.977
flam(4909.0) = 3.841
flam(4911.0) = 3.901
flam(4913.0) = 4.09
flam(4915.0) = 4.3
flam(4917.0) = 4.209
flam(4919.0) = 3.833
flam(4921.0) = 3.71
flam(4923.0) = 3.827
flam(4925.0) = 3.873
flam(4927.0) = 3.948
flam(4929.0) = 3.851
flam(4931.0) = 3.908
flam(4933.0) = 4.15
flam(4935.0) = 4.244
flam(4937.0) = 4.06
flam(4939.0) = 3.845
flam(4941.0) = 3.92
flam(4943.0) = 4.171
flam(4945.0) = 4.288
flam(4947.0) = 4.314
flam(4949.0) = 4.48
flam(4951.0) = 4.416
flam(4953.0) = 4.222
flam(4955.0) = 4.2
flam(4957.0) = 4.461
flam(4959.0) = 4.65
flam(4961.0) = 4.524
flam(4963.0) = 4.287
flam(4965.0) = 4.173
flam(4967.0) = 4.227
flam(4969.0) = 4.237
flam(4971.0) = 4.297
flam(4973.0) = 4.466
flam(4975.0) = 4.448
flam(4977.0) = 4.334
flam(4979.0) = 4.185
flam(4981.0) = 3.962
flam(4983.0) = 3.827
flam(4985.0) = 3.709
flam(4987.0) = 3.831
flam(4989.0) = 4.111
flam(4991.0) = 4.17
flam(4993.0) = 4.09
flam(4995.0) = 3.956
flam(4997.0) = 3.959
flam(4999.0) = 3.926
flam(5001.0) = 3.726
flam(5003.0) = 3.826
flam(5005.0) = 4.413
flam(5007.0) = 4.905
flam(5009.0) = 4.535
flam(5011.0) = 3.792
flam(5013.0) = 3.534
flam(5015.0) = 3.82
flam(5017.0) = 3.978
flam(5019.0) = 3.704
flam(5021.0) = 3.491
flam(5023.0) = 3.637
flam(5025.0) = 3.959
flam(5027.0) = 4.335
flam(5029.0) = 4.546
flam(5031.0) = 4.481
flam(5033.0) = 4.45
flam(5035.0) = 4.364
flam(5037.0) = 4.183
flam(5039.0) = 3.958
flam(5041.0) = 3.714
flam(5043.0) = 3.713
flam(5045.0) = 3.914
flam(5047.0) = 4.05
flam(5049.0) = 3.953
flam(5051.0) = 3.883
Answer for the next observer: 1.4 AA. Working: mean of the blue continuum 4.31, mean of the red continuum 4.17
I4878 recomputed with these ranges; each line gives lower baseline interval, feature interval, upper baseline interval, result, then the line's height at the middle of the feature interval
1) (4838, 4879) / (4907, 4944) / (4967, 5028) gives 0.9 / 4.08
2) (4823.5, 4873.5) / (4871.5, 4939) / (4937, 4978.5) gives 2.5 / 4.19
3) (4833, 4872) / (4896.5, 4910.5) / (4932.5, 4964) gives 0.5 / 4.22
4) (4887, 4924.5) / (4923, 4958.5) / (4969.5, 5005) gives -0.5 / 4.08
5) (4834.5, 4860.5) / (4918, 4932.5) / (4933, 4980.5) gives 1.2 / 4.22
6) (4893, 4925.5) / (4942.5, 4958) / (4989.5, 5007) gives -1.0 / 4.06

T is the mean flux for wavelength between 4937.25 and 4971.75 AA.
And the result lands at 4.27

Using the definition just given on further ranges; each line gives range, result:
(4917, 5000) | 4.13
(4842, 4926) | 4.11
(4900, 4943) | 3.99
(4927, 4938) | 4.03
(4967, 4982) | 4.27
